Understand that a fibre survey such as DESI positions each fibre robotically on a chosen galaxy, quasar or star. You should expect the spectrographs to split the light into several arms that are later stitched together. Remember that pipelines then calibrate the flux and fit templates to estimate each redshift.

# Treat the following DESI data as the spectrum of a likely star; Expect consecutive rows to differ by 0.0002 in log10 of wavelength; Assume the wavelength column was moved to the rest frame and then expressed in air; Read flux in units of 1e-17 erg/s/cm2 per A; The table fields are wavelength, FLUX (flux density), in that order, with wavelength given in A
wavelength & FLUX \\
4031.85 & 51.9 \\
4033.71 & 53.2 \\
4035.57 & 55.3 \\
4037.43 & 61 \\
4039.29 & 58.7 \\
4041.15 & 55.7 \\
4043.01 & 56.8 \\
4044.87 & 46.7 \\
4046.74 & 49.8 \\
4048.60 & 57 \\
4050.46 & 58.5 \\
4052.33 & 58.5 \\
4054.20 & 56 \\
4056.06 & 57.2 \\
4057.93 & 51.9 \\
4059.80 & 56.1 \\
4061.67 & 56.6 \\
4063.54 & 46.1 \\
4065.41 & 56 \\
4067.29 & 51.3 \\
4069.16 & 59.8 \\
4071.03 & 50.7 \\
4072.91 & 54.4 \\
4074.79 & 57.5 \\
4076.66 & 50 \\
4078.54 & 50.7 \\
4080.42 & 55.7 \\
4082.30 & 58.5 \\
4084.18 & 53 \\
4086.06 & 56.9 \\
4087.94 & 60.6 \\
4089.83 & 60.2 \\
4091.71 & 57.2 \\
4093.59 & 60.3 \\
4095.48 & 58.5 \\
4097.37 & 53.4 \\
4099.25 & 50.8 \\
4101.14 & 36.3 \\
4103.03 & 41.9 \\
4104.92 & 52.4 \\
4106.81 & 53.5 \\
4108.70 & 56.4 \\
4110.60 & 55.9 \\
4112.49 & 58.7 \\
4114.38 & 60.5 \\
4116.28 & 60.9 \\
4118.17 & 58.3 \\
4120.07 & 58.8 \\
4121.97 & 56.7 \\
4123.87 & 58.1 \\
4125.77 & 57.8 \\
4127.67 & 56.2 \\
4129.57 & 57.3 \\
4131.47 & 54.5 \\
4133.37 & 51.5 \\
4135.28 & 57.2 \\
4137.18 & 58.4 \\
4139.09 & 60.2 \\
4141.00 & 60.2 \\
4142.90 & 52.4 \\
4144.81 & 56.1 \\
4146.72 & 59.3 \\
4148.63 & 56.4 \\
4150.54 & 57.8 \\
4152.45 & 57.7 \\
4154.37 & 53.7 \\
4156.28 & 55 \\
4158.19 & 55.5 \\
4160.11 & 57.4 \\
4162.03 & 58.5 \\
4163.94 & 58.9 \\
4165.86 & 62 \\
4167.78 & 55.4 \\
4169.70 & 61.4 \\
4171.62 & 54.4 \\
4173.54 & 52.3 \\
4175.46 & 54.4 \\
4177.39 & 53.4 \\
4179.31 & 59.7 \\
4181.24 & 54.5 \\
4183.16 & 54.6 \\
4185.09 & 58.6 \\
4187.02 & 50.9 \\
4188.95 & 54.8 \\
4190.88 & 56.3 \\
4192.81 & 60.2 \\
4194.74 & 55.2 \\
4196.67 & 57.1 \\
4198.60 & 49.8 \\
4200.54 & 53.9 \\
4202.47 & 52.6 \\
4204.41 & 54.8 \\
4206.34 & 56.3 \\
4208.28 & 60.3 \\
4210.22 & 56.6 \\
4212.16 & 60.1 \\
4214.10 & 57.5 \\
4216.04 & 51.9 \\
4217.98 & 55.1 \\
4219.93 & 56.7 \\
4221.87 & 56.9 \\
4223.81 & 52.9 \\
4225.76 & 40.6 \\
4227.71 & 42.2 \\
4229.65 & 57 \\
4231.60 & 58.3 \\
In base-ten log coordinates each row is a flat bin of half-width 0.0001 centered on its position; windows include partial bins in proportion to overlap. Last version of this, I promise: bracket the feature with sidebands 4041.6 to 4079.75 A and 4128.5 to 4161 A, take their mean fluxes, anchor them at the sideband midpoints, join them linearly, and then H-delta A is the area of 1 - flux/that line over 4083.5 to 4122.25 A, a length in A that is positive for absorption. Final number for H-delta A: 0.0 A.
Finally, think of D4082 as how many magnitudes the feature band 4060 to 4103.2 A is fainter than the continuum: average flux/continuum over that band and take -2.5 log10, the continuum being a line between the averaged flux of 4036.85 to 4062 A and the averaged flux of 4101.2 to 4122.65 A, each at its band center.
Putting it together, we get 0.03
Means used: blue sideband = 55.7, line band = 54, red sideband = 55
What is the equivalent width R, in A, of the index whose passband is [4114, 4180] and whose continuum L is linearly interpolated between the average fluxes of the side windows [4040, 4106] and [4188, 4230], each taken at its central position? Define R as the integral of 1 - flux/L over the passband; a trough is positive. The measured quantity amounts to -3.4 A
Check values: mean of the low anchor 54.1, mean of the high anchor 54.5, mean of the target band 57.1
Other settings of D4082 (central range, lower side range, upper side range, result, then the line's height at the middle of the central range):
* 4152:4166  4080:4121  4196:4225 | -0.03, 55.4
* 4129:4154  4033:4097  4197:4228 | -0.04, 54.7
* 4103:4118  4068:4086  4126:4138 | -0.01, 55.4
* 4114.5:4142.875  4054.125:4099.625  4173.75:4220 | -0.04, 55.4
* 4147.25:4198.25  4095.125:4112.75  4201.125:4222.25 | -0.04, 54.4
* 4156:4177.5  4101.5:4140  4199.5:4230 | -0.03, 55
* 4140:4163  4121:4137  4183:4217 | -0.01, 56.1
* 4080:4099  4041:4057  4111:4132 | -0.01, 56.7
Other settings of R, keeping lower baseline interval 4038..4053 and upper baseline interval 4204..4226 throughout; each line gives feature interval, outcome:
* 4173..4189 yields 0.16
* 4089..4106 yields 0.94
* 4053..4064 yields 0.18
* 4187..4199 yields 0.00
